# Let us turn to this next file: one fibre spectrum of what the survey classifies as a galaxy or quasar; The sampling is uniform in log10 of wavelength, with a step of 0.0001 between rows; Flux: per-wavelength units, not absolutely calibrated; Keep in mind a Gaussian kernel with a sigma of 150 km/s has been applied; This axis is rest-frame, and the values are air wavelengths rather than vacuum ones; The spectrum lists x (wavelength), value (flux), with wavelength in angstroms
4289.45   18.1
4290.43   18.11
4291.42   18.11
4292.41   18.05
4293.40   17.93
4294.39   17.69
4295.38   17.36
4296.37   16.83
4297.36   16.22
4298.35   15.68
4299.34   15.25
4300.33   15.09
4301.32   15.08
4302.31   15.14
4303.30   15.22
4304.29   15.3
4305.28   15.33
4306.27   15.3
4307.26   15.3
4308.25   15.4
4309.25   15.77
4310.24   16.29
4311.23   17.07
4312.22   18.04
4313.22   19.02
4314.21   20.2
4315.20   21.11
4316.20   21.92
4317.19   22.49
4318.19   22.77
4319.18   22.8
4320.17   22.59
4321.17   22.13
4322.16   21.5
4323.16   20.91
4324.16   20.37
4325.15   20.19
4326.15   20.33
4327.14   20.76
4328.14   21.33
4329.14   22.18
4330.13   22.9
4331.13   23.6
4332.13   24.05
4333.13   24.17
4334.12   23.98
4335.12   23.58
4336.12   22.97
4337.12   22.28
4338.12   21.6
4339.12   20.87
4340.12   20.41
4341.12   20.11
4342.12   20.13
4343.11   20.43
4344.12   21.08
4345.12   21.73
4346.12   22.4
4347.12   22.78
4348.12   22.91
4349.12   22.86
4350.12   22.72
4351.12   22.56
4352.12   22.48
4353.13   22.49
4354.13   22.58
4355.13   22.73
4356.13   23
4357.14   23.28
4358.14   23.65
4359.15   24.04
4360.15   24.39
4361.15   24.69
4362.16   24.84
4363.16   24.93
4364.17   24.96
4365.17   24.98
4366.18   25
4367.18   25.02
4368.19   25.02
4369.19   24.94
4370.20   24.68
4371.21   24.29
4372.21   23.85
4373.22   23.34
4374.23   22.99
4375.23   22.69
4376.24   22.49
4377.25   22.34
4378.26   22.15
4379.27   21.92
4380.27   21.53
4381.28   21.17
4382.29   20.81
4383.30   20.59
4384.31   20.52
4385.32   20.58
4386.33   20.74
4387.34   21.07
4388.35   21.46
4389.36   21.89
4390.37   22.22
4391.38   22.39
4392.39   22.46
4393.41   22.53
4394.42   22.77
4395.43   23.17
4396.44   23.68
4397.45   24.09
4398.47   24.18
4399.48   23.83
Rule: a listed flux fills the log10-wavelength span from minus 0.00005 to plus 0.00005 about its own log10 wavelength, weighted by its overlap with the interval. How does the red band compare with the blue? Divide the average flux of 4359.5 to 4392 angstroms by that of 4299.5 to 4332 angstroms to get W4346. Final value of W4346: 1.20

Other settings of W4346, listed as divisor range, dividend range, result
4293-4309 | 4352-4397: 1.45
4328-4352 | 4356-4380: 1.07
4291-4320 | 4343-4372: 1.34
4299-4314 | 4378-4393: 1.34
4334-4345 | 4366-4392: 1.05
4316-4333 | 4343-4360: 1.03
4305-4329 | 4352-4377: 1.22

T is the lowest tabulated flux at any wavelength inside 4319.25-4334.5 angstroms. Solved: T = 20.19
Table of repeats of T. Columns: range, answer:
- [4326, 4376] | 20.11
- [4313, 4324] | 19.02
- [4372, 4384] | 20.59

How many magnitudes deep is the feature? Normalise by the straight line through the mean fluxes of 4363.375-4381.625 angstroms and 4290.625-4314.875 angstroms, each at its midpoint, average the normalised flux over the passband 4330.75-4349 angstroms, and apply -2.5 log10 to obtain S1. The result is -0.10 mag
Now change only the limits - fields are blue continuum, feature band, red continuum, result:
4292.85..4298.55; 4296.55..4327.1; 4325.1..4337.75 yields 0.07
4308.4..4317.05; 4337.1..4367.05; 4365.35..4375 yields -0.01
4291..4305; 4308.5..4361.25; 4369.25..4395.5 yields -0.15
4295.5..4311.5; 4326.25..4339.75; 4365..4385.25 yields -0.21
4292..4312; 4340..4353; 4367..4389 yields -0.10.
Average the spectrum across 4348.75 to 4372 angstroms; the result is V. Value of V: 23.9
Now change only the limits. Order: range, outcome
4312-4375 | 22.6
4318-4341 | 22.1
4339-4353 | 21.7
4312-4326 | 21.2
